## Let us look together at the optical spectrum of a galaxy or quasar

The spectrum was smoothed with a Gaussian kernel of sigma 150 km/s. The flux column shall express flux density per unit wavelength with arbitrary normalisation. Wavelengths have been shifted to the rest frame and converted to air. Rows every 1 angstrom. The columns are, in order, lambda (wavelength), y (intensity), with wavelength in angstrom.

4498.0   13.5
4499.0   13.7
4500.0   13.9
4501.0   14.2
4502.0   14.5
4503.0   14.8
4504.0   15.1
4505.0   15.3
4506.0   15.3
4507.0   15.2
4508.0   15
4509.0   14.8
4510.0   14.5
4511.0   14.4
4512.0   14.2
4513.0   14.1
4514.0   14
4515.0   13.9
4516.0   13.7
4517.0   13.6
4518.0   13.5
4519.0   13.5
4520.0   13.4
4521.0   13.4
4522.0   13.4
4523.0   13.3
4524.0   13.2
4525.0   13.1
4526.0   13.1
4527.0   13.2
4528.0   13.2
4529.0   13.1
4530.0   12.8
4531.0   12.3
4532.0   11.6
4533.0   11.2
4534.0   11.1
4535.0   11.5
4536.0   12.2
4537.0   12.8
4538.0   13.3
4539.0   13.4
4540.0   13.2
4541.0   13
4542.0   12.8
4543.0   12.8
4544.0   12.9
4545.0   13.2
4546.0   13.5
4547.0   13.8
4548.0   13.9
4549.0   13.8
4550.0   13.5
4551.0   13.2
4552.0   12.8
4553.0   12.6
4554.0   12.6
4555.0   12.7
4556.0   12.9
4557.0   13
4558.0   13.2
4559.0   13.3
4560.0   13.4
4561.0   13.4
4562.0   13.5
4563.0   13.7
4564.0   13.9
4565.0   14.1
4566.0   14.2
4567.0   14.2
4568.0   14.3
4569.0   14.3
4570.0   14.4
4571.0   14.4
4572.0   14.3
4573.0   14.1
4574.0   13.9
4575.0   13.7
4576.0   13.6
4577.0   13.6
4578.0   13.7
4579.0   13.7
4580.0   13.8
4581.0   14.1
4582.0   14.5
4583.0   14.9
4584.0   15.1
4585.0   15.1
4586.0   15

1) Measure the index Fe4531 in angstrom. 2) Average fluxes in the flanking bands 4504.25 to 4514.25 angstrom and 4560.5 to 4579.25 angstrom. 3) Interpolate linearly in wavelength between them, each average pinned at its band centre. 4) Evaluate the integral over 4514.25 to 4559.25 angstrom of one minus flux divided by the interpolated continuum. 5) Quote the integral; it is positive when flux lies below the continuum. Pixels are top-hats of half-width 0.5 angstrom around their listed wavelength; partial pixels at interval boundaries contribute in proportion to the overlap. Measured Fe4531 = 4.22 angstrom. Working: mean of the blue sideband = 14.7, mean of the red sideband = 14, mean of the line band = 13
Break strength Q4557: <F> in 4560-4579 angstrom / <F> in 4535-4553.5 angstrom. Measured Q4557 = 1.1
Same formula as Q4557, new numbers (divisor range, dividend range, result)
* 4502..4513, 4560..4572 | 0.95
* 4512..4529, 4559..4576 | 1.03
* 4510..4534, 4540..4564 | 1.00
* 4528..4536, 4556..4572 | 1.15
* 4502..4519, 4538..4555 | 0.91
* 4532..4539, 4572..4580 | 1.14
